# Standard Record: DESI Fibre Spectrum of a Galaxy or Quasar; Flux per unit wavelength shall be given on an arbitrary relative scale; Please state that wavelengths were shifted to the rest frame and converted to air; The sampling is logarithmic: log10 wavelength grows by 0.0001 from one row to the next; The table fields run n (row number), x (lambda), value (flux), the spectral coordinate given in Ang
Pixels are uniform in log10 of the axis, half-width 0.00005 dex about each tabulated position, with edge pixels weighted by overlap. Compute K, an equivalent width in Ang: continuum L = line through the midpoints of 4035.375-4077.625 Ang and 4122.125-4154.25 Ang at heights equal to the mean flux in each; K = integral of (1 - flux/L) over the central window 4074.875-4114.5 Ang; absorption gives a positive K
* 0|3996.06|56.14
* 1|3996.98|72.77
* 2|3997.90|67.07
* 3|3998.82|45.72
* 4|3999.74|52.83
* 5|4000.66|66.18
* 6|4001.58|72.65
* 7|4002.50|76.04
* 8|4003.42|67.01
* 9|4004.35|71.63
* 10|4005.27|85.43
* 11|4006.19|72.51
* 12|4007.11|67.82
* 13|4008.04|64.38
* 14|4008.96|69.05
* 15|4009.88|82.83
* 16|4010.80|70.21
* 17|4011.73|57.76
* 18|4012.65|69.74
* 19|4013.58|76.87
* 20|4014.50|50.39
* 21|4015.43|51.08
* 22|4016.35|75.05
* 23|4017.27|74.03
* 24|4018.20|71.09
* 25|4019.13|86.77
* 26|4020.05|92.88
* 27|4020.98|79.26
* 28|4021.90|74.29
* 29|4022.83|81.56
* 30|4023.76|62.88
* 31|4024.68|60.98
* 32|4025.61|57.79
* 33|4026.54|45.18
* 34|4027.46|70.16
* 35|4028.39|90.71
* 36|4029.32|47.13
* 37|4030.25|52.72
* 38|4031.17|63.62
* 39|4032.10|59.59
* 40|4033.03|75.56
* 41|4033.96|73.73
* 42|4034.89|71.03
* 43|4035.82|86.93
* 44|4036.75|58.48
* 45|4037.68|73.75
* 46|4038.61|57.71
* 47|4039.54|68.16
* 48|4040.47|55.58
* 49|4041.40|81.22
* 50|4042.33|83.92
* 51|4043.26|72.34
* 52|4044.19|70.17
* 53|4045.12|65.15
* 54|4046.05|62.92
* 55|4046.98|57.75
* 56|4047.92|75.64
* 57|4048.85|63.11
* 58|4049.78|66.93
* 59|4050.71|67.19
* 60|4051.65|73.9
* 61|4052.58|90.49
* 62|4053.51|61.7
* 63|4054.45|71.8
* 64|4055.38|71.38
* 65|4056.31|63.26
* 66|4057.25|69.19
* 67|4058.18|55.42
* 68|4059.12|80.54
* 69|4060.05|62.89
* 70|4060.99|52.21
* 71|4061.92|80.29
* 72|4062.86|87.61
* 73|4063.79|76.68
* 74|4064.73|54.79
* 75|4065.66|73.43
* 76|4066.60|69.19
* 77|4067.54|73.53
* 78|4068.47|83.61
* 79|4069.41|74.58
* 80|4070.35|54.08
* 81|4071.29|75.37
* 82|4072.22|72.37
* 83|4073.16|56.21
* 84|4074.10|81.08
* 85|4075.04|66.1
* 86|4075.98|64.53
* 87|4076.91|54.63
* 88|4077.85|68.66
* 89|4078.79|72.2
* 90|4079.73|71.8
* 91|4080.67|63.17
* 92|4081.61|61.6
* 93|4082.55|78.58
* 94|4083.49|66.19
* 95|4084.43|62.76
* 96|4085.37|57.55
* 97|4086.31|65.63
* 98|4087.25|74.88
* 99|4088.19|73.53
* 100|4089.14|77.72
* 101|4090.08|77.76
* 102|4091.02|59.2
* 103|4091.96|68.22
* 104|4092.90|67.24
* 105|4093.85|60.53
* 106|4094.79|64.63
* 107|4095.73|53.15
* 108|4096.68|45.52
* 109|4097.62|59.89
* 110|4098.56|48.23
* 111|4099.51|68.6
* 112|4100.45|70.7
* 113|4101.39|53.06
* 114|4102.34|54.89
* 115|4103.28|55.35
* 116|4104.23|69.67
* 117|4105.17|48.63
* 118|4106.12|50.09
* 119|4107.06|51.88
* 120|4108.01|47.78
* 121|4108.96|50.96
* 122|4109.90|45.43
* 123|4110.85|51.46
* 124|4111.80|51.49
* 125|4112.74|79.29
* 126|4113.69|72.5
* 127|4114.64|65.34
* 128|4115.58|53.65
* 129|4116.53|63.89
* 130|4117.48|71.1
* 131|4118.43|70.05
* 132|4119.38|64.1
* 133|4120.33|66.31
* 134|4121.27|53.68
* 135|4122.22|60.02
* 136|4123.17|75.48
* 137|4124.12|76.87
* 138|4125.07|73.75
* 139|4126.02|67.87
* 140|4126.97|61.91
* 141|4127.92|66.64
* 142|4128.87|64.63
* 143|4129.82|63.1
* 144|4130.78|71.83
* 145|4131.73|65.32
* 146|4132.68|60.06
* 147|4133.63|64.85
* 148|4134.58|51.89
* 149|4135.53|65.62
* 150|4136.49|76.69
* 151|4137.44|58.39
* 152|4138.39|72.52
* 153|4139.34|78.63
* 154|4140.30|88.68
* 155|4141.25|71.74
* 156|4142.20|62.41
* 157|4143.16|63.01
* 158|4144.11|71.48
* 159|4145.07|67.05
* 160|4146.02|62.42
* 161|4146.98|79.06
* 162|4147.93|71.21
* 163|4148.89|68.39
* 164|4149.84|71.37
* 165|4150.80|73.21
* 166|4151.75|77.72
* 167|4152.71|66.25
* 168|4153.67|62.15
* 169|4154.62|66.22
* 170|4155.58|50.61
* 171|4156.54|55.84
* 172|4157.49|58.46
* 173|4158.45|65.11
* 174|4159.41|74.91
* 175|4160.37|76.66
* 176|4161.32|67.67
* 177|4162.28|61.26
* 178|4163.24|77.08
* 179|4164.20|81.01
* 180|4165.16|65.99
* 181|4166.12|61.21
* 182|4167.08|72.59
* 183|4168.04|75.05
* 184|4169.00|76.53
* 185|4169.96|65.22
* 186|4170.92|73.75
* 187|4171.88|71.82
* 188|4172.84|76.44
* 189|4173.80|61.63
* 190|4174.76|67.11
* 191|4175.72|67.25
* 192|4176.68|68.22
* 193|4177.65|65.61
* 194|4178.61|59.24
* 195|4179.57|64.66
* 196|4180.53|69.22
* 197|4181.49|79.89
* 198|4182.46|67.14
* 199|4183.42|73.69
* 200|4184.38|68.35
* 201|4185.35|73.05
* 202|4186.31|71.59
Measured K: 4.0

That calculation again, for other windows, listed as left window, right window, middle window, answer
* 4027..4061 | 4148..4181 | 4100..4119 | 2.6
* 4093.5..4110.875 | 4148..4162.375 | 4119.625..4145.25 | -2.3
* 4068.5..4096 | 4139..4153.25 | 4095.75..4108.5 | 2.4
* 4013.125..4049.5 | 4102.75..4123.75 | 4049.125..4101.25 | -2.9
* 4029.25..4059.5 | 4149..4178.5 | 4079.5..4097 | 0.6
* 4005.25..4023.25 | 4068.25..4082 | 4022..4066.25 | 1.1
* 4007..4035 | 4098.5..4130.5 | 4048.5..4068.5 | -1.3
